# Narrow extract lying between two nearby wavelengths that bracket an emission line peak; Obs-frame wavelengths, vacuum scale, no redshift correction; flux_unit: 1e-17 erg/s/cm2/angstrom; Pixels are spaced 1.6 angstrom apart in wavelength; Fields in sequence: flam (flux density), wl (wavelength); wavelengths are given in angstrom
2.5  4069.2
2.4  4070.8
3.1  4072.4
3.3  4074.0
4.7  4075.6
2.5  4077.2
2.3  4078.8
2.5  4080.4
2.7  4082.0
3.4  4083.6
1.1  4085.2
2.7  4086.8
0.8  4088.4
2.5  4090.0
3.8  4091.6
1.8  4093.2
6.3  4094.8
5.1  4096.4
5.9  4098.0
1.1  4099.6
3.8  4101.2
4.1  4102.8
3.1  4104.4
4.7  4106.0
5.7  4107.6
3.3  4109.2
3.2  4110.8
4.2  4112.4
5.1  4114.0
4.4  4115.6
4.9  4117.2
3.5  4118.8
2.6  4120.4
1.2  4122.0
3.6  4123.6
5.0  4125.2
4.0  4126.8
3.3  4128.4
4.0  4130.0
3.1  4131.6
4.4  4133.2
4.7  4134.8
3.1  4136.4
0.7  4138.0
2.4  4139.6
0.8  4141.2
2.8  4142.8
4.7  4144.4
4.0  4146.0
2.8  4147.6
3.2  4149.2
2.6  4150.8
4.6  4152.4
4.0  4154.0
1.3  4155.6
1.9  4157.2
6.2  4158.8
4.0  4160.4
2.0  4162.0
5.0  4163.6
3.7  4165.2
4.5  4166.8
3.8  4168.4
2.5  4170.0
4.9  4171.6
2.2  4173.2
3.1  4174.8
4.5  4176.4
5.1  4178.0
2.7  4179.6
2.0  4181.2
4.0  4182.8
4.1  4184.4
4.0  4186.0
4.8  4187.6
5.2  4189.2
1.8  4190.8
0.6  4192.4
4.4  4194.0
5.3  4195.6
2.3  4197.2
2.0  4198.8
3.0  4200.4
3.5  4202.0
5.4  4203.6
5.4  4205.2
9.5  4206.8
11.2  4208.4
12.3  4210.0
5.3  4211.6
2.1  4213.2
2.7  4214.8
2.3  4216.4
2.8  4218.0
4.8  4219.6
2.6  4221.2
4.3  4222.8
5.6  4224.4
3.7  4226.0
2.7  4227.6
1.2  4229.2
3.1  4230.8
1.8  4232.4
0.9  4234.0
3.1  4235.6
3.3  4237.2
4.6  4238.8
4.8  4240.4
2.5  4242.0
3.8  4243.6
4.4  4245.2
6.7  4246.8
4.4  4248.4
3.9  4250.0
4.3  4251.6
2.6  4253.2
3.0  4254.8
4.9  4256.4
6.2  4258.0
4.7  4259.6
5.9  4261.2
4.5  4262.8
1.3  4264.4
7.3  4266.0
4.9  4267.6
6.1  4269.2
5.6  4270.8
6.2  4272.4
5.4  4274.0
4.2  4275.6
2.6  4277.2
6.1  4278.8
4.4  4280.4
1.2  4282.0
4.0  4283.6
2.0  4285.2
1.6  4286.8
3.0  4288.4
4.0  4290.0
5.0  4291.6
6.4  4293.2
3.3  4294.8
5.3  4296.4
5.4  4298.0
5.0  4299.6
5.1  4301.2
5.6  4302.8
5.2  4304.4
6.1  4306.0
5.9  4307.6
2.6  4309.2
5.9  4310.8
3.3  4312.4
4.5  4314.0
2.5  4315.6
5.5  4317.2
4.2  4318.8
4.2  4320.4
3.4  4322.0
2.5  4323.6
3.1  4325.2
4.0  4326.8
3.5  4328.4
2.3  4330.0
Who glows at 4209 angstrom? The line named [O II] 3727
